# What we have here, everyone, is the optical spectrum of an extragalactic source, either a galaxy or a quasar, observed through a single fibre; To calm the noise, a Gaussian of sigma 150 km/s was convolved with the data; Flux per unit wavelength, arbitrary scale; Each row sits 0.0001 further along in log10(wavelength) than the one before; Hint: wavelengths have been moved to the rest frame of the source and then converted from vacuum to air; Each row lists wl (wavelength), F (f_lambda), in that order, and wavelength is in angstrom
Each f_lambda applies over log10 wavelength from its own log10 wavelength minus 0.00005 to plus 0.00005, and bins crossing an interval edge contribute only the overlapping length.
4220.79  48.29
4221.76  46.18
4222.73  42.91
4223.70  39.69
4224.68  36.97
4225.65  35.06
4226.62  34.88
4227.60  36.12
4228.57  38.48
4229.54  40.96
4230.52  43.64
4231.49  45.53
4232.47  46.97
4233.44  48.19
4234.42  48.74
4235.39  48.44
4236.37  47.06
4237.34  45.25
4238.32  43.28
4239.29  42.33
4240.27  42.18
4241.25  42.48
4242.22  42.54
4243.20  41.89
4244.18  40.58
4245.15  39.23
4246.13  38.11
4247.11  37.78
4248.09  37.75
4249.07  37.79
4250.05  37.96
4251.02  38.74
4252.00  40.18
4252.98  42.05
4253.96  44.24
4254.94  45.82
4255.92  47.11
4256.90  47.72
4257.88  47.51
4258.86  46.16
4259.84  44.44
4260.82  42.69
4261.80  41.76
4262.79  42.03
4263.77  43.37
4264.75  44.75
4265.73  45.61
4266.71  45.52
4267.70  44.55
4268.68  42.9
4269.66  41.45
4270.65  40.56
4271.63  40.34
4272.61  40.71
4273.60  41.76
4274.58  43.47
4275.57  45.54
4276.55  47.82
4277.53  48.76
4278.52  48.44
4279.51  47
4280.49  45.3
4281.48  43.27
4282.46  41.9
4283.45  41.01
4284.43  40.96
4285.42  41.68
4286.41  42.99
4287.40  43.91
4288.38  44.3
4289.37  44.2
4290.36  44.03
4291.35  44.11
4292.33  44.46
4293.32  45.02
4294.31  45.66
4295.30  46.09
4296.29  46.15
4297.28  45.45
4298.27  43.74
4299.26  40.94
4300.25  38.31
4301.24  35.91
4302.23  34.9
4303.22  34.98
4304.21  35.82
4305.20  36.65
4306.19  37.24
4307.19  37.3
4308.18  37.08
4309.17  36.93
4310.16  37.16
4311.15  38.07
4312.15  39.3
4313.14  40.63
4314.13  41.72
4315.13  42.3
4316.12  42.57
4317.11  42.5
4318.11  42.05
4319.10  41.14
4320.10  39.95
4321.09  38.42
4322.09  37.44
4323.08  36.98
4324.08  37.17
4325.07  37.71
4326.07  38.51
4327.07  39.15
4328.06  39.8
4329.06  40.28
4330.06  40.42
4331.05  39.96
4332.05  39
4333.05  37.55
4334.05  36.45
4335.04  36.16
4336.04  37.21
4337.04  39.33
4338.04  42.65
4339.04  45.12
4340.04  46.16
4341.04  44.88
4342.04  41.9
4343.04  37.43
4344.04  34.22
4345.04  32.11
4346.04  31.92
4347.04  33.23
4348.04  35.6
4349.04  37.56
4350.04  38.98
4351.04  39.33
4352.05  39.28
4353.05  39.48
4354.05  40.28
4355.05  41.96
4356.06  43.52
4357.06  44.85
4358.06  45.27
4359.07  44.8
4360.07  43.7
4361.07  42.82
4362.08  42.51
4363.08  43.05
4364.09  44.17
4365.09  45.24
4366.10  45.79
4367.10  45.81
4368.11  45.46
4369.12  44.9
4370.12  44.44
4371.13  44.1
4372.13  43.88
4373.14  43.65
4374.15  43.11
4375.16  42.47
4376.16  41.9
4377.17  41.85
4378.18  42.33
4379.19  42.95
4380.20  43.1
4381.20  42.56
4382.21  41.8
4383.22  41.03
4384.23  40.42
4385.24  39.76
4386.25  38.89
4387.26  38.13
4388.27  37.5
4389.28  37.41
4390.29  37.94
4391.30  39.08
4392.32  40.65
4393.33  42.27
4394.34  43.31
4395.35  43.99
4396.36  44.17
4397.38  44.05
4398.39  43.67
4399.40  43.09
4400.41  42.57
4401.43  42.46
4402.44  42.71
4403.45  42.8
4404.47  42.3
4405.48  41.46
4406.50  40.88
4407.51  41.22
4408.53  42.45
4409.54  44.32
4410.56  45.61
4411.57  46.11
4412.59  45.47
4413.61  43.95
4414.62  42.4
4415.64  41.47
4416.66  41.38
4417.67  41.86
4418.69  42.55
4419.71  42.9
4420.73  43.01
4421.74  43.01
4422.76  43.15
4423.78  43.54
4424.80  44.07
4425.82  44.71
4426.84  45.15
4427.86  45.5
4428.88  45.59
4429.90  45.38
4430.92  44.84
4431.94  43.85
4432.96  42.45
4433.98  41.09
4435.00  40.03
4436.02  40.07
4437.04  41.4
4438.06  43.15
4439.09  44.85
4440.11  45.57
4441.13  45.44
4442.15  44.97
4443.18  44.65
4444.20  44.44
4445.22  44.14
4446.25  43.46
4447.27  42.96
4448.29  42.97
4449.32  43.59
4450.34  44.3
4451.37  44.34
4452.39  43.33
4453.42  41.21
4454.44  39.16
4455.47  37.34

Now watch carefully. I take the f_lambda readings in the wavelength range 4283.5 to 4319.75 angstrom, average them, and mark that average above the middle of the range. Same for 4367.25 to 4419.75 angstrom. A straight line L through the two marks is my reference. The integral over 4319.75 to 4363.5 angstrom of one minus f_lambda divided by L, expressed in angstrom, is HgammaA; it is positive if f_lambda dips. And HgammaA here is 2.05 angstrom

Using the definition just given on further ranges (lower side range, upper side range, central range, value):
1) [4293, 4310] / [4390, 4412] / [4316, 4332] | 0.35 angstrom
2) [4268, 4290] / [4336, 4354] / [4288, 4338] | 1.38 angstrom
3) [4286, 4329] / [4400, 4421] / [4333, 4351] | 1.28 angstrom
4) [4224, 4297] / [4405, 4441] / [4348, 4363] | 0.57 angstrom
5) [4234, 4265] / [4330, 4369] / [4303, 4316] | 1.02 angstrom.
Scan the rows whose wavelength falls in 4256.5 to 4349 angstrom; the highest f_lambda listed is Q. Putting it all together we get 48.76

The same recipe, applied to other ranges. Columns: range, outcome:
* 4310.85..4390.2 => 46.16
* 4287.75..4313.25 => 46.15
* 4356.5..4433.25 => 46.11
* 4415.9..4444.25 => 45.59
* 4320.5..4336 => 40.42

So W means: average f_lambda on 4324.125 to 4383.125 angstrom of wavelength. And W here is 41.1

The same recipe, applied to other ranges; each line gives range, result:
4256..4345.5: 41.4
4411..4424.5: 43.2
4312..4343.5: 40.1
